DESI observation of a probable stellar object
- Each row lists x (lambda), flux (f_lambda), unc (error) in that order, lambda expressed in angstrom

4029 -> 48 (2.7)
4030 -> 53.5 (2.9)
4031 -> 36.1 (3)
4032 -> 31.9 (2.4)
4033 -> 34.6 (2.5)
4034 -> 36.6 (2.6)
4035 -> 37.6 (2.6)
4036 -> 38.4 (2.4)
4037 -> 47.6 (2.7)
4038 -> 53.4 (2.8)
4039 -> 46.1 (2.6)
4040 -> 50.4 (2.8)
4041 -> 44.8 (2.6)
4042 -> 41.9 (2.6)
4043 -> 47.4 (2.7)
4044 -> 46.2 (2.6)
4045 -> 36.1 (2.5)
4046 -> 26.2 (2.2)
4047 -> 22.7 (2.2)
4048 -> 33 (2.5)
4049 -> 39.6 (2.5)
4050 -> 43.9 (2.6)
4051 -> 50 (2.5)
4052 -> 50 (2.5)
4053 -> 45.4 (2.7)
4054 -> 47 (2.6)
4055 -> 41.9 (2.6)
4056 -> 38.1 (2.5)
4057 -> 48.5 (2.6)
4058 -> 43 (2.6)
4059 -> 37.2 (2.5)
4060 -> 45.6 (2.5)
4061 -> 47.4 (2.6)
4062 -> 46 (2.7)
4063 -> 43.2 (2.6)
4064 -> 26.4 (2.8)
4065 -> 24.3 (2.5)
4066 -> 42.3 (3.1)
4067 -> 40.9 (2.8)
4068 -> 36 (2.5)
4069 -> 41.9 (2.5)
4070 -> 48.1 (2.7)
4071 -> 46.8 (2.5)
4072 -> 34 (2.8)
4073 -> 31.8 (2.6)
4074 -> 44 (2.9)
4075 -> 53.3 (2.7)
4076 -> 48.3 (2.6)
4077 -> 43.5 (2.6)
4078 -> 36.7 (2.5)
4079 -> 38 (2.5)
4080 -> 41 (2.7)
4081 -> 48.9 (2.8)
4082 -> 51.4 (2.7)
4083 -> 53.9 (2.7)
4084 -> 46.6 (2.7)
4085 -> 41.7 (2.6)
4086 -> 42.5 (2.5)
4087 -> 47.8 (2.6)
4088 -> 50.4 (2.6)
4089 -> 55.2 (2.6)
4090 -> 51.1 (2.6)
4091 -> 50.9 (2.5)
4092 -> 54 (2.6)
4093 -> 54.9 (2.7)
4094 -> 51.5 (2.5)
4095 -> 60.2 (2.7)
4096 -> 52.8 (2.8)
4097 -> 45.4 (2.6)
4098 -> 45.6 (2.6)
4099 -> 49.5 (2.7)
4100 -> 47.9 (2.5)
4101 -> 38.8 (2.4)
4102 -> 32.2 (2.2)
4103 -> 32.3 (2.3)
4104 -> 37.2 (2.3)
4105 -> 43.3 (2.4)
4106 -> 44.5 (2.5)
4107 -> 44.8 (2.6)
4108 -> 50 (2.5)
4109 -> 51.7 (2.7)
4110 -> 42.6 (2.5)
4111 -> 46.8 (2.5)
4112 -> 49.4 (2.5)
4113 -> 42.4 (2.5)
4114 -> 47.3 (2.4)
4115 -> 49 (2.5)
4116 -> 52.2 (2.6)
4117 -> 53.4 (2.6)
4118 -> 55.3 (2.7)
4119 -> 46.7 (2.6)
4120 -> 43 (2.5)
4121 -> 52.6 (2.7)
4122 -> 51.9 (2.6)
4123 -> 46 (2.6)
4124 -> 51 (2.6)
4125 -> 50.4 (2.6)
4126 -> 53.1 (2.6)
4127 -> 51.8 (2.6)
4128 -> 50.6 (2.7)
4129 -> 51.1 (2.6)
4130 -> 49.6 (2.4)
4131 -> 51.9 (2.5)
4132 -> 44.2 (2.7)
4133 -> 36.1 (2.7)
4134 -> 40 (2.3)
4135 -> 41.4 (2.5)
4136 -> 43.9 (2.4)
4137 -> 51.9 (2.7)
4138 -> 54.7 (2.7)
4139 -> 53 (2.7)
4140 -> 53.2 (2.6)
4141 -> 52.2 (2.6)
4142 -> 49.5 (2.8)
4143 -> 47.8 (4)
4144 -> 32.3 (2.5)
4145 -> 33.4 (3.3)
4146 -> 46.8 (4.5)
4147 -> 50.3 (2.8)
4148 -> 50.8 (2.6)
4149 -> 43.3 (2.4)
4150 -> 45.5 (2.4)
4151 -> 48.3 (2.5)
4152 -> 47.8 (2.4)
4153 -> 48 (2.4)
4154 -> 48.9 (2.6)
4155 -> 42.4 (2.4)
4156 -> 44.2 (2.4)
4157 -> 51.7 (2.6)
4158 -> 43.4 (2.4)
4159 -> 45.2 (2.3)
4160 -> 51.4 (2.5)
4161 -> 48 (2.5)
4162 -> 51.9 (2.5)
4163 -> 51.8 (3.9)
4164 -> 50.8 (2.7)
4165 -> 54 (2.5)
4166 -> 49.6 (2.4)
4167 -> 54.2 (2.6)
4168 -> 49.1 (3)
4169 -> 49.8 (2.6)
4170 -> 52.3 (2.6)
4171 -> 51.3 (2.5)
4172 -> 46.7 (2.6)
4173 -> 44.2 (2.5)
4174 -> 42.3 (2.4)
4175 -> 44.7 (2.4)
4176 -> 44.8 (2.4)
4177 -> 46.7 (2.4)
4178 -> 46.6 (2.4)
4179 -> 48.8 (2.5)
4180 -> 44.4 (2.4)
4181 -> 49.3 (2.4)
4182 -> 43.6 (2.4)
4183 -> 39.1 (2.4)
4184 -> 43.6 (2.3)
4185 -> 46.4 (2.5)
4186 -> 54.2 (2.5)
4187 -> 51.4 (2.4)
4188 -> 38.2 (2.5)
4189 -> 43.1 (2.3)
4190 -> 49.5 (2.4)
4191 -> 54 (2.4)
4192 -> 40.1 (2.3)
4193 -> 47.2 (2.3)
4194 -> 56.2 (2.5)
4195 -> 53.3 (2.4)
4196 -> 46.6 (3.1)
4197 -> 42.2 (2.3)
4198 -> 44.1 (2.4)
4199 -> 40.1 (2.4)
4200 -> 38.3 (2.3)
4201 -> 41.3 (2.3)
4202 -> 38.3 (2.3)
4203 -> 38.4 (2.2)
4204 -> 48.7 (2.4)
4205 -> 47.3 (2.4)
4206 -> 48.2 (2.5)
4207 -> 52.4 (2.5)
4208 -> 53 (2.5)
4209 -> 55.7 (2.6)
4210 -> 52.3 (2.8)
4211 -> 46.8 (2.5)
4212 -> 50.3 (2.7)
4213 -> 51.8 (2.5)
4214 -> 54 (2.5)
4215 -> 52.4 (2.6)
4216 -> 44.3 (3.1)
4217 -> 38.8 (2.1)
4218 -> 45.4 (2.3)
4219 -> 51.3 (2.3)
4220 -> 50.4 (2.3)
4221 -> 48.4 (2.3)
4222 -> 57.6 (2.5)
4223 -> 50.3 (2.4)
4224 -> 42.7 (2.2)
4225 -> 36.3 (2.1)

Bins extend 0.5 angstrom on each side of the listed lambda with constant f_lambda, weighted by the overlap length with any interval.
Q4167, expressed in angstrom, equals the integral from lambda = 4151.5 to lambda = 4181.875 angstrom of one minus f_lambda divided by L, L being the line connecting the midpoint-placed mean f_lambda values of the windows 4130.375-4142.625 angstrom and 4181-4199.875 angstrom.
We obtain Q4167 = -0.80 angstrom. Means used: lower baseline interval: 47.7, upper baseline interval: 46.2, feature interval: 48.1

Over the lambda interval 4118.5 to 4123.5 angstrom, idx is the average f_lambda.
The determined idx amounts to 48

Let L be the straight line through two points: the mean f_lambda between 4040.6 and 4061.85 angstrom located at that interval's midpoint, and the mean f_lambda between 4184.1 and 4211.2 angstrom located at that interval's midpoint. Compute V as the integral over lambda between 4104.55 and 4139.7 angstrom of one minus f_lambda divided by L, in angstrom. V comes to -3.2 angstrom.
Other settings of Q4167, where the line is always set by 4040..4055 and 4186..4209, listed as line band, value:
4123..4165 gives -2.9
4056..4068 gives 0.5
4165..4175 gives -0.8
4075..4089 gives -1.2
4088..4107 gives -1.8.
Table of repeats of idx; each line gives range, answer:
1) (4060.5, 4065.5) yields 37.5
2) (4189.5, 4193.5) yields 47.7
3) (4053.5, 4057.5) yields 43.9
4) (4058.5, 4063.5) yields 43.9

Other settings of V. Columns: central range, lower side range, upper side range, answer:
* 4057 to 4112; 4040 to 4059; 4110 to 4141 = 0.3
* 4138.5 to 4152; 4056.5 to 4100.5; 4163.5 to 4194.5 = 0.0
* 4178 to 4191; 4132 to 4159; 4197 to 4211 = -0.1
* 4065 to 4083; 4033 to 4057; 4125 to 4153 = 0.4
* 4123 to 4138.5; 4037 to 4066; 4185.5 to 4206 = -1.5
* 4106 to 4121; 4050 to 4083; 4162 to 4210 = -1.2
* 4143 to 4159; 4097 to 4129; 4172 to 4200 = 0.4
